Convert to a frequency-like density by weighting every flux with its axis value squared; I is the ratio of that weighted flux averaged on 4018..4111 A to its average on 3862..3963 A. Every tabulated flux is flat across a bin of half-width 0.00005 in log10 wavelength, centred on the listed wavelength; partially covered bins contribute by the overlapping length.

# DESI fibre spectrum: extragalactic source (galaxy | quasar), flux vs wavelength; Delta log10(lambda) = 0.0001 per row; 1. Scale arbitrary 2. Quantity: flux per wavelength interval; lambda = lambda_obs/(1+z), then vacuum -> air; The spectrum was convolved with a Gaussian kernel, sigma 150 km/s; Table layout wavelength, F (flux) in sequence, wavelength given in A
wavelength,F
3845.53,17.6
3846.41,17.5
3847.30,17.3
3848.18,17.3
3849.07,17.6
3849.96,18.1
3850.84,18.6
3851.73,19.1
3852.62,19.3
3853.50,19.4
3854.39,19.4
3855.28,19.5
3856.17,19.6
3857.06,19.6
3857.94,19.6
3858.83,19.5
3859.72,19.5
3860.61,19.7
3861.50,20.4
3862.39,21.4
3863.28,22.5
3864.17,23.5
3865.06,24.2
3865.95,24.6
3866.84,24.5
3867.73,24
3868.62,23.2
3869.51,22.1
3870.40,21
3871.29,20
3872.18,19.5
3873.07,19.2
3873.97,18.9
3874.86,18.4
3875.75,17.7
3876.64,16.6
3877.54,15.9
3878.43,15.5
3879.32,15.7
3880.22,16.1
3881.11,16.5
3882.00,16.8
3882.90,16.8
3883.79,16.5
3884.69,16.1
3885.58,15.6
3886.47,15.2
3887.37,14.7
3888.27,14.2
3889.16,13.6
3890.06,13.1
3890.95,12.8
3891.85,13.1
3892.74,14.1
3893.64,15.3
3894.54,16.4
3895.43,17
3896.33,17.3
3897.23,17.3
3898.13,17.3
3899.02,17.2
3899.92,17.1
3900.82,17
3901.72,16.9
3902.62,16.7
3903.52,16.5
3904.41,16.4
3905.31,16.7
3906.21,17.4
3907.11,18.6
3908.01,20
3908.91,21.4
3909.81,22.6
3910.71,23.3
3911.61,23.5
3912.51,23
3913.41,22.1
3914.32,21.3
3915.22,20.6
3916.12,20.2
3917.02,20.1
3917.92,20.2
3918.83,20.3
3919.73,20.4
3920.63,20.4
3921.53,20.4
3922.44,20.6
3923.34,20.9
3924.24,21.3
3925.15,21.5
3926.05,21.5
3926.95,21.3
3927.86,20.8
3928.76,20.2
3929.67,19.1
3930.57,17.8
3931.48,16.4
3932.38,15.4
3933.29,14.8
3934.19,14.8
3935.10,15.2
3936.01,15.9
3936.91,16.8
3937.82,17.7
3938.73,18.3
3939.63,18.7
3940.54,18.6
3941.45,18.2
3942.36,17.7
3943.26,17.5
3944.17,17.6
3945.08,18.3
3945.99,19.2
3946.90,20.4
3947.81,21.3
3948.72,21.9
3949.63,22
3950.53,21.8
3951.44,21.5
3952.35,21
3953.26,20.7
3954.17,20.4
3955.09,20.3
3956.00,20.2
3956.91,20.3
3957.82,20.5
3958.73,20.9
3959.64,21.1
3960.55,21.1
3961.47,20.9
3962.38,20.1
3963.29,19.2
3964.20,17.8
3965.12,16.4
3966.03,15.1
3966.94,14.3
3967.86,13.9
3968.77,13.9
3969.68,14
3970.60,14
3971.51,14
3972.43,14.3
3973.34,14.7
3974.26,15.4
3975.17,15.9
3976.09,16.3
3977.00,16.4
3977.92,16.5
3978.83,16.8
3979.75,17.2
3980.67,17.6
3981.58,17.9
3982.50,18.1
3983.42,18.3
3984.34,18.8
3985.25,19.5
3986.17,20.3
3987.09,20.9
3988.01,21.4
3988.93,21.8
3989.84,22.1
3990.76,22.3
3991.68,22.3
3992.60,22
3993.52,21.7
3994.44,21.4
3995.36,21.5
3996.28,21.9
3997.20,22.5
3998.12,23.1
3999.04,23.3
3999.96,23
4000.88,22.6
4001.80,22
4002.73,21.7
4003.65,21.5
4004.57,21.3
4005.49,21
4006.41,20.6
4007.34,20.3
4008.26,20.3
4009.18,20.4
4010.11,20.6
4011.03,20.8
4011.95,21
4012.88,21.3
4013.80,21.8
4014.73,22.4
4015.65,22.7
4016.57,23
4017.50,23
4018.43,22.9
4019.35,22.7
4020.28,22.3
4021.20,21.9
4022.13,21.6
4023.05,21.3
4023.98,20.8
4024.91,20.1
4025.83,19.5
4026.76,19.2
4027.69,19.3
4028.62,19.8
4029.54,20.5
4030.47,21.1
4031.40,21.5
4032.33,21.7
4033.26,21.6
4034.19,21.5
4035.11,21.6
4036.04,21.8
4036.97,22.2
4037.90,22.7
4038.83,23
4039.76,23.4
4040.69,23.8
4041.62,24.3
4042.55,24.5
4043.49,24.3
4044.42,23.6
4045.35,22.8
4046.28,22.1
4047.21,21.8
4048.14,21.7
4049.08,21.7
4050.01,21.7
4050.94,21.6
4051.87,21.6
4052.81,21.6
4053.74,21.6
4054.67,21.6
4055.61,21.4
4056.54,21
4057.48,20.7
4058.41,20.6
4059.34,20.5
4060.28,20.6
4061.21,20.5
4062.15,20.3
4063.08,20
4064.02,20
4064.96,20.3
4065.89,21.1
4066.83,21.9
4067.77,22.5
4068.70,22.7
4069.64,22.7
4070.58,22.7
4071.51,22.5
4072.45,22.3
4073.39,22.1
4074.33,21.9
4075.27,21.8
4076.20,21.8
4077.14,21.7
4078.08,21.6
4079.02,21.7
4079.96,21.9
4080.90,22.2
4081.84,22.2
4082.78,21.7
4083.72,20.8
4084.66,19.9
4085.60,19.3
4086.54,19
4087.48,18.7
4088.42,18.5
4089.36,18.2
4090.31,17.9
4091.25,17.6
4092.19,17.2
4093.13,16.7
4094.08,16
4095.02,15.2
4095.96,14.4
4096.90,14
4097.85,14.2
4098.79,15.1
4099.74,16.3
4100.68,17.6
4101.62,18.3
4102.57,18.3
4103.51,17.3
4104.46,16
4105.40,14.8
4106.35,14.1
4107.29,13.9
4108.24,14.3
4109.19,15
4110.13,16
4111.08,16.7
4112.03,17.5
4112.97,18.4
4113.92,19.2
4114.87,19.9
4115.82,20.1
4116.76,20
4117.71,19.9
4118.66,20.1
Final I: 1.15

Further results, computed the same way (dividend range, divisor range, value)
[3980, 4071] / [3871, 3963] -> 1.22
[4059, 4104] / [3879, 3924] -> 1.20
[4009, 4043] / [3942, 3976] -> 1.23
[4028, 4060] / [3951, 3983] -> 1.29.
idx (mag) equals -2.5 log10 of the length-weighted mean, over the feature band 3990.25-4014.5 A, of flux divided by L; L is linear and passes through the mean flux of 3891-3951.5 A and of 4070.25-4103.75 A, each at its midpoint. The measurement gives -0.143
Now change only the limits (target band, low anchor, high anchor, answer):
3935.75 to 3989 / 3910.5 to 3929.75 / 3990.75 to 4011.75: 0.17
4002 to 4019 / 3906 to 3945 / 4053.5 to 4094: -0.07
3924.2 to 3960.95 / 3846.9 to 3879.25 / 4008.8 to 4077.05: 0.08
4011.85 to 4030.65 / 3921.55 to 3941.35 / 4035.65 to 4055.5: 0.02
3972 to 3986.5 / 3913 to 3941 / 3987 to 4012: 0.22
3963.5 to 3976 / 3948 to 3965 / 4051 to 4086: 0.35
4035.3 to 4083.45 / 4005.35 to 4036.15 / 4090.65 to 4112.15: -0.17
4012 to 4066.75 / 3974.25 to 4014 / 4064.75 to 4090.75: -0.04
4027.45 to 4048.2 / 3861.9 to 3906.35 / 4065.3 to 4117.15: -0.20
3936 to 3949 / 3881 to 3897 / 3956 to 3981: -0.13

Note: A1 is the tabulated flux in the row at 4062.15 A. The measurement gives 20.3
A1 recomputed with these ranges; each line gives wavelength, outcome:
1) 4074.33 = 21.9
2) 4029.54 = 20.5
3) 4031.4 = 21.5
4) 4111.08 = 16.7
